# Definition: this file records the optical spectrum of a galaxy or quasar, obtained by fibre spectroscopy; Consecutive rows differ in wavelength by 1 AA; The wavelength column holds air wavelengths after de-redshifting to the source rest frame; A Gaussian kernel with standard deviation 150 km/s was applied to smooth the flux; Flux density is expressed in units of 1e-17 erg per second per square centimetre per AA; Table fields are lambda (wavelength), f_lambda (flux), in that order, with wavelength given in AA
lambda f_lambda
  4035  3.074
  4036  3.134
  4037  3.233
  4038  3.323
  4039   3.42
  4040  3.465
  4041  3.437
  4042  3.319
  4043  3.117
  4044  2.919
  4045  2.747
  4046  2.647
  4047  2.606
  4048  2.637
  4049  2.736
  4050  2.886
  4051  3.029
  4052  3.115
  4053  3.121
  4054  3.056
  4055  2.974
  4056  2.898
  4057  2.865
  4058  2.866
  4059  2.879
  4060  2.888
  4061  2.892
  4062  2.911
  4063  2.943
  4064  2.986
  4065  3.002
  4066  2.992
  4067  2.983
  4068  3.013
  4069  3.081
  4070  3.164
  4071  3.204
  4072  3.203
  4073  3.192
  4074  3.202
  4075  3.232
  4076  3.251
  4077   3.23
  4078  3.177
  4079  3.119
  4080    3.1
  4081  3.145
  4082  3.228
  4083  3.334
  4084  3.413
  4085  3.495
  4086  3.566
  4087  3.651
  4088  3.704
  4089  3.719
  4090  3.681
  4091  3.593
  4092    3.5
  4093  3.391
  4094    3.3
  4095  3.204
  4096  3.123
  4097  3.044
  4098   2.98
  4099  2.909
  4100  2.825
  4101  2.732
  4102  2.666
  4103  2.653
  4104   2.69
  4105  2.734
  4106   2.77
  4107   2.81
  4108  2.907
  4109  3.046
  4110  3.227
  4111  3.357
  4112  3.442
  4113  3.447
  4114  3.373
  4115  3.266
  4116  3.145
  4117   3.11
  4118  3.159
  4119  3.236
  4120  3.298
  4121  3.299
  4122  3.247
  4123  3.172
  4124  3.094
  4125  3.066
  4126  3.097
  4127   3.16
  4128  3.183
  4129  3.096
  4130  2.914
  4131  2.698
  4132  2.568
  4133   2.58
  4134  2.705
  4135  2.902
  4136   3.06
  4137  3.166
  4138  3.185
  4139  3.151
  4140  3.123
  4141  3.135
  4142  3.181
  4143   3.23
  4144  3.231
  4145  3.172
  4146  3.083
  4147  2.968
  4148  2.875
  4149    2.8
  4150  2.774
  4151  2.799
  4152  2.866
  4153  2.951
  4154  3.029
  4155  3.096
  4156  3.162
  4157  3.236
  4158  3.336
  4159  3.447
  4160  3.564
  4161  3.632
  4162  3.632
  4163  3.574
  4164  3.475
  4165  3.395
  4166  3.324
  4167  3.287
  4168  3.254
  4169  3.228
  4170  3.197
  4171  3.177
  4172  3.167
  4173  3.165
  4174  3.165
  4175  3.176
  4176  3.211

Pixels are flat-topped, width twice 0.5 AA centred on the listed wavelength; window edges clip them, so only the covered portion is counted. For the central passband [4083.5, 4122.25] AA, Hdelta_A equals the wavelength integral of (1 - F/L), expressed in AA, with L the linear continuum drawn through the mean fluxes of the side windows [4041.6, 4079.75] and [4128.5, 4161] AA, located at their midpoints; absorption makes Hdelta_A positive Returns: -2.2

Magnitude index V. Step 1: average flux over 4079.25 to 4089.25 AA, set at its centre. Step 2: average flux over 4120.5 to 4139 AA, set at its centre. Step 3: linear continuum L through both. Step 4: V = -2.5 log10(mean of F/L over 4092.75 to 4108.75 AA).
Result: 0.13 mag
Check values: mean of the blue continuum 3.42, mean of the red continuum 3.01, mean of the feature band 2.92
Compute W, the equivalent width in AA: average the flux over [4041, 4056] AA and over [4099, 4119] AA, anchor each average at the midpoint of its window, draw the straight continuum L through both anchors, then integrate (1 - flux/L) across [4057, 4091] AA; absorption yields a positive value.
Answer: -2.5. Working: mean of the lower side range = 2.94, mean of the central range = 3.2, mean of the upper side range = 3.02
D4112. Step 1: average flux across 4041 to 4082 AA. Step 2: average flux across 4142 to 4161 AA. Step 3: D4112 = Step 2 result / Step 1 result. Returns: 1.0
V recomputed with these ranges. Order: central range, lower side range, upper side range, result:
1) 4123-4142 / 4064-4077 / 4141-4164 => 0.06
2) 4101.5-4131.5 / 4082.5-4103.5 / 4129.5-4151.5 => 0.01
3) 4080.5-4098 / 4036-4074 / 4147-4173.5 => -0.11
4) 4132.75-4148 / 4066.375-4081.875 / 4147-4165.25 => 0.04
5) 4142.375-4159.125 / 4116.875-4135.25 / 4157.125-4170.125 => 0.08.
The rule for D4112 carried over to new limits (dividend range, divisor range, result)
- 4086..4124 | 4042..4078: 1.06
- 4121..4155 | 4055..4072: 1.01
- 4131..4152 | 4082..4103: 0.91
